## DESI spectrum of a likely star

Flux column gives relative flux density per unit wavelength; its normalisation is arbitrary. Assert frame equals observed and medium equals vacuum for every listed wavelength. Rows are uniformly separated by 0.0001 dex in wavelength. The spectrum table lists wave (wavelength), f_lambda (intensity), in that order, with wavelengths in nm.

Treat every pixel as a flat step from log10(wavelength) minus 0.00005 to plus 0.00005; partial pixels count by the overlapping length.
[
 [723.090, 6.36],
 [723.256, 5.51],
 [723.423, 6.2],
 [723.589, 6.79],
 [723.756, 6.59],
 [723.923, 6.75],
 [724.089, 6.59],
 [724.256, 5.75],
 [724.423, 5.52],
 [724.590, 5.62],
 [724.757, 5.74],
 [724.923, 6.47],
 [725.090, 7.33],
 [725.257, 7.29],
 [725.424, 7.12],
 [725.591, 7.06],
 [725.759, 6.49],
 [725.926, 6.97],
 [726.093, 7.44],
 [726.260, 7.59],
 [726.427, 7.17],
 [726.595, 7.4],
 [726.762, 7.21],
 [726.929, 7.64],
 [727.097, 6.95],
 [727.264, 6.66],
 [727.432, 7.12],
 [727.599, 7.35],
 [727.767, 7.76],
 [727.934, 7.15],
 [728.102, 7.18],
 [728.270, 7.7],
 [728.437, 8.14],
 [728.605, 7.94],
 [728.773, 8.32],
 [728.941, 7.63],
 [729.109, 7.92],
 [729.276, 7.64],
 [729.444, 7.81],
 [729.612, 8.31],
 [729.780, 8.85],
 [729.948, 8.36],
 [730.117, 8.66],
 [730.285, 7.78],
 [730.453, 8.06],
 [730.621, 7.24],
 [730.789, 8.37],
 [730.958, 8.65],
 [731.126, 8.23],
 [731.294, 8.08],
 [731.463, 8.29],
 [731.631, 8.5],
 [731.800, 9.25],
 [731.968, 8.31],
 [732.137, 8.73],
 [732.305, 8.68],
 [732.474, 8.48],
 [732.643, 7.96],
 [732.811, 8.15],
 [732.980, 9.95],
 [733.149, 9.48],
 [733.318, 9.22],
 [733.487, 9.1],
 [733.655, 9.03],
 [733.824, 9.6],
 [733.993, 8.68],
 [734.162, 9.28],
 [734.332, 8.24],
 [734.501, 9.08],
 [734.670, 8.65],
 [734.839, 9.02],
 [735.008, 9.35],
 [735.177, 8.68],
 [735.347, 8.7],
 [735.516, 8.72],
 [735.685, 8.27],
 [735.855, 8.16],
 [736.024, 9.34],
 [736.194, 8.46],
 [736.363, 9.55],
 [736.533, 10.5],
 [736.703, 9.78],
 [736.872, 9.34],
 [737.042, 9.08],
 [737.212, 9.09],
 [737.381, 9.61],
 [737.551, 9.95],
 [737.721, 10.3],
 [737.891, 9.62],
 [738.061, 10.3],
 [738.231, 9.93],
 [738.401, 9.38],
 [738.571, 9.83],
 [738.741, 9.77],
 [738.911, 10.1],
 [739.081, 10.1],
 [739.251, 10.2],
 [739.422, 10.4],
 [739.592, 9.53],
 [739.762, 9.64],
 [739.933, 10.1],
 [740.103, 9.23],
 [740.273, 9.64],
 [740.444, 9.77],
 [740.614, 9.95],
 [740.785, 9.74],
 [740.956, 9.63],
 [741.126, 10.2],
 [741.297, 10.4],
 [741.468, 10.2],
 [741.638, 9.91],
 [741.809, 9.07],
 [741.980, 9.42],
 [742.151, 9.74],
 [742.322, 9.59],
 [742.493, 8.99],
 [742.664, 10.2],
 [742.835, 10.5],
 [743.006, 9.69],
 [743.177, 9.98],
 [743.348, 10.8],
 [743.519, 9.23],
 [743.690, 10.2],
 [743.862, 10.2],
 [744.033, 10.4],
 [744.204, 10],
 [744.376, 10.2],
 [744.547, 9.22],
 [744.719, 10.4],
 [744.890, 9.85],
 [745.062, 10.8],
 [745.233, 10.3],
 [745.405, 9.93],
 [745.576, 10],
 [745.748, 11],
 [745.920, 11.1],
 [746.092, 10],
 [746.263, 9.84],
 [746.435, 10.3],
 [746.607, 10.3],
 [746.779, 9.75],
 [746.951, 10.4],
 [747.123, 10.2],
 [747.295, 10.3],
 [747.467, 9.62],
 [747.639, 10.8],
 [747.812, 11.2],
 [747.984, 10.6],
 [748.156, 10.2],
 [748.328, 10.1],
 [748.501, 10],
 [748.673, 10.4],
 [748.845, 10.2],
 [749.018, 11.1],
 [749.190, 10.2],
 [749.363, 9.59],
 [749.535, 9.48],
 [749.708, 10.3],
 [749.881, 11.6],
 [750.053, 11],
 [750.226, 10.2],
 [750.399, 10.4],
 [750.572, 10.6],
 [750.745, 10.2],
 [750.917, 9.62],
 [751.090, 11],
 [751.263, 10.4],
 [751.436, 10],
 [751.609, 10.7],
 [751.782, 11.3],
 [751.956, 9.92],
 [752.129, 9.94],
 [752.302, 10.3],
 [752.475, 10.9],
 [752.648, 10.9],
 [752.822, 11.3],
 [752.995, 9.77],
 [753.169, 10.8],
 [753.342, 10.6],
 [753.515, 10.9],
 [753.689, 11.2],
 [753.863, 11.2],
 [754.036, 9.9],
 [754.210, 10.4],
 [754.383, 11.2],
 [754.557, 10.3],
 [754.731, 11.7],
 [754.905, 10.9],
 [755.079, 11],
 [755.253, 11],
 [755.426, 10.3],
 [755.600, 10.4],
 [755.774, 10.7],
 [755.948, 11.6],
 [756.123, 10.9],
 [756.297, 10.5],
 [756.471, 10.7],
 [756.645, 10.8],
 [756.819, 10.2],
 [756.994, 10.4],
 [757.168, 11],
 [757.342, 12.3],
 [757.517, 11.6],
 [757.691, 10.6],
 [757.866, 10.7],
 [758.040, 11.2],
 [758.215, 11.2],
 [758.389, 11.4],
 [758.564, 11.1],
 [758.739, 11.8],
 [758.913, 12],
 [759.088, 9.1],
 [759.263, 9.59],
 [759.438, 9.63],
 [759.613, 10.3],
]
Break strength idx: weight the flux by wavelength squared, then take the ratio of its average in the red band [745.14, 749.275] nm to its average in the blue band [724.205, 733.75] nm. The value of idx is 1.39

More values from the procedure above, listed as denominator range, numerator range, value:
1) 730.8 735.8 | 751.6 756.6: 1.30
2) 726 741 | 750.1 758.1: 1.29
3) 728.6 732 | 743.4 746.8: 1.29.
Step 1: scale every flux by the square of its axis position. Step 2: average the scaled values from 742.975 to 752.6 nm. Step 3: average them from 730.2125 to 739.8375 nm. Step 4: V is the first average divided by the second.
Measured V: 1.17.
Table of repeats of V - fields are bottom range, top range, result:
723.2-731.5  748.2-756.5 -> 1.54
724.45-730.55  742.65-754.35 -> 1.48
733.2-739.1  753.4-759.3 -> 1.24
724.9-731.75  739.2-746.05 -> 1.35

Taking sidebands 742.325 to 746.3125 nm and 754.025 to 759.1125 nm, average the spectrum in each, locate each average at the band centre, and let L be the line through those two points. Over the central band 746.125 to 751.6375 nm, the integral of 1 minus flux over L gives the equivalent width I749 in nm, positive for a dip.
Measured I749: 0.05 nm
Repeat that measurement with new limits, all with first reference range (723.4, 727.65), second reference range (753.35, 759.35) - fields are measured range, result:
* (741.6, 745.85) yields -0.36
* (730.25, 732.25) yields -0.20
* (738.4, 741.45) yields -0.41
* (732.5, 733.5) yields -0.15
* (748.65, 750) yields -0.06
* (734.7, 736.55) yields -0.18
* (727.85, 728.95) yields -0.08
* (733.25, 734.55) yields -0.18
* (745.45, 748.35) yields -0.21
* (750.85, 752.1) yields -0.02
